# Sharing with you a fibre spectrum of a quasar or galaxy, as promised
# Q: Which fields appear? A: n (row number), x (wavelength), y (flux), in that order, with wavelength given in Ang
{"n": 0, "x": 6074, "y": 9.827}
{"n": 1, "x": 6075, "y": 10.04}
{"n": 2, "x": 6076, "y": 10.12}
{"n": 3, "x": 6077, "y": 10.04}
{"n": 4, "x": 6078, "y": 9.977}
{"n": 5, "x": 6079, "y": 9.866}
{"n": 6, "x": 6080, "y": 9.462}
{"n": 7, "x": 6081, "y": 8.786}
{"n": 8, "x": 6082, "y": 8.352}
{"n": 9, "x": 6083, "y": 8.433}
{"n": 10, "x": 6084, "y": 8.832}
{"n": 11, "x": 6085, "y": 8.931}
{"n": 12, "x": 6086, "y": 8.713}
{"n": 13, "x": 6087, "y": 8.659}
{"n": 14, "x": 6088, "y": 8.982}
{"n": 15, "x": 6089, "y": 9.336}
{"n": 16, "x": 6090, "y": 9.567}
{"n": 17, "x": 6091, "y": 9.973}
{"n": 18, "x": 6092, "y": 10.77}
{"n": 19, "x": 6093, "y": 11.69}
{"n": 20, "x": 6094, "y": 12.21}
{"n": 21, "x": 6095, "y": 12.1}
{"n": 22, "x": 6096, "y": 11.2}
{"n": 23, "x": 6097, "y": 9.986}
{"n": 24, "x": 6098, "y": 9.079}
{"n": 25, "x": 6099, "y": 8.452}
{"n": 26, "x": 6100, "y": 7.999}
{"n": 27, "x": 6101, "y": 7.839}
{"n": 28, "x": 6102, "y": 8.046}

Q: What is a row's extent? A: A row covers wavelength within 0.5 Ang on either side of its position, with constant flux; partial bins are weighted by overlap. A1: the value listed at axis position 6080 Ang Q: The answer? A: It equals 9.462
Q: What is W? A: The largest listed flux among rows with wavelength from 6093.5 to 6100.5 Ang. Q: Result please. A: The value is 12.21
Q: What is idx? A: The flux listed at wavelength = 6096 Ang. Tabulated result 11.2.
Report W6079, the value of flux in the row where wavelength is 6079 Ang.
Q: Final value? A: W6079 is 9.866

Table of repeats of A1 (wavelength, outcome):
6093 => 11.69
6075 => 10.04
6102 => 8.046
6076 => 10.12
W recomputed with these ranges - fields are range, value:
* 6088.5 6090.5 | 9.567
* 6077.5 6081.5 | 9.977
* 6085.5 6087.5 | 8.713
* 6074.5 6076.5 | 10.12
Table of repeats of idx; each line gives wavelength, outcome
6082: 8.352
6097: 9.986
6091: 9.973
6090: 9.567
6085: 8.931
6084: 8.832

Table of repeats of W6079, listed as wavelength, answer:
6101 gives 7.839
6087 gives 8.659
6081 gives 8.786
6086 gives 8.713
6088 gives 8.982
